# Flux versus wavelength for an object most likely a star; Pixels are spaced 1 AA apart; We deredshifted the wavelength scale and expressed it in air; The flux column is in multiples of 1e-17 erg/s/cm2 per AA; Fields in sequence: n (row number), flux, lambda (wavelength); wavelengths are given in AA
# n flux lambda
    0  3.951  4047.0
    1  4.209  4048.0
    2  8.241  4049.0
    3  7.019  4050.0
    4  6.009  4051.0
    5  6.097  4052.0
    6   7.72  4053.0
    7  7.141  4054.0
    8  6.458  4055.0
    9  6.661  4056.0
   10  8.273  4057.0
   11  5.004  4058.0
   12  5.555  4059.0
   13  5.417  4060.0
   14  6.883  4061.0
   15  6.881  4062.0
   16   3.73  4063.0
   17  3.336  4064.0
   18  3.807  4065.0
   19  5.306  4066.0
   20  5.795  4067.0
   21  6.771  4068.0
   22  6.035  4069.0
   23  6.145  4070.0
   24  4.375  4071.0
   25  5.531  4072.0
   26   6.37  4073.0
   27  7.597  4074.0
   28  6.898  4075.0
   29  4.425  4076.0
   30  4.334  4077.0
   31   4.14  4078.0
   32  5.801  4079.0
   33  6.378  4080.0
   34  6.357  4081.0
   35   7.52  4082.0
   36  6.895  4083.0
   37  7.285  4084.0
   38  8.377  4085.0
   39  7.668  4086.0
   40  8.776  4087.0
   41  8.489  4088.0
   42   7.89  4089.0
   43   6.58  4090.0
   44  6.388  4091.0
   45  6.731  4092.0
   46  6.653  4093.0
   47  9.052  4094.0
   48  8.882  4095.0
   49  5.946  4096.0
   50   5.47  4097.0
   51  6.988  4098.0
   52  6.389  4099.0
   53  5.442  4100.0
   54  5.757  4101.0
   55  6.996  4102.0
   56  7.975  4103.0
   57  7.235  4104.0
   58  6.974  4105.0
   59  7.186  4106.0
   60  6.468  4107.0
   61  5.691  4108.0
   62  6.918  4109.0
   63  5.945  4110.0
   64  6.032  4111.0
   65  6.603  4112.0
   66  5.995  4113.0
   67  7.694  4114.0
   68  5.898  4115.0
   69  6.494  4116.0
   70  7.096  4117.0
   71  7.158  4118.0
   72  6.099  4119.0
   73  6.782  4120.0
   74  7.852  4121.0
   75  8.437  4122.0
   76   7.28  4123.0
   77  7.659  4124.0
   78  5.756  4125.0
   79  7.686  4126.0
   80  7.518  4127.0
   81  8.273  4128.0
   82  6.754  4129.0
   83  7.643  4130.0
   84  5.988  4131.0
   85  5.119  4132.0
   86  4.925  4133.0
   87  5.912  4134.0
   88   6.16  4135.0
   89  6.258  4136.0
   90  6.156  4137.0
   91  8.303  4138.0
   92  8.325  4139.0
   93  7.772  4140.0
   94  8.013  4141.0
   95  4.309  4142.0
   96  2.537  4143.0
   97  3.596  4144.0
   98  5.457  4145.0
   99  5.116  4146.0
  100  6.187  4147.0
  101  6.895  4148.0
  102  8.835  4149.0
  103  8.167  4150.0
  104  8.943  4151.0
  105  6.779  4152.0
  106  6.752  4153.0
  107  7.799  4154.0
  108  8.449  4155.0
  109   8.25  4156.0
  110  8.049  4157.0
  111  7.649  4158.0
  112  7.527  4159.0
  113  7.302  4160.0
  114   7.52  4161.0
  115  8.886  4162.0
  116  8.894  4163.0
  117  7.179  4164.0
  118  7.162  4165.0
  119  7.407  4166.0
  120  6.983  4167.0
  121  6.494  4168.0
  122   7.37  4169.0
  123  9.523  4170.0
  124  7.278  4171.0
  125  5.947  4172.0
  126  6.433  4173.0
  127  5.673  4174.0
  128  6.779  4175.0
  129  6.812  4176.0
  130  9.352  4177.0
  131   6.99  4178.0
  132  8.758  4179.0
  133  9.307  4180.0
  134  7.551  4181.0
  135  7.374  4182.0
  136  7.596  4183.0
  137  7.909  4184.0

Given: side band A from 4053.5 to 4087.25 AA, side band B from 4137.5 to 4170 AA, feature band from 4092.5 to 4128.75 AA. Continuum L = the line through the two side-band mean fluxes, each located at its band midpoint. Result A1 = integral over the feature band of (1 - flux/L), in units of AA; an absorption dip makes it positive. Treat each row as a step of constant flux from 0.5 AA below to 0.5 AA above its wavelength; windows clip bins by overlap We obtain -1.49 AA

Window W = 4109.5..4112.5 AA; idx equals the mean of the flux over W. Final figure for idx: 6.19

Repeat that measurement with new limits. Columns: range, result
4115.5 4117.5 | 6.79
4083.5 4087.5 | 8.03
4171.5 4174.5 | 6.02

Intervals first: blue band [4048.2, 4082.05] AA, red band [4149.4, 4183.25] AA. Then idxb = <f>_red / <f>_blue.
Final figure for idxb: 1.28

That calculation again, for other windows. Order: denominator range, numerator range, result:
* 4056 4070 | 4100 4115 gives 1.17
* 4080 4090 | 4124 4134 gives 0.88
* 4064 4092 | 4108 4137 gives 1.06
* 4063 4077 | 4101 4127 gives 1.26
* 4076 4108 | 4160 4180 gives 1.10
